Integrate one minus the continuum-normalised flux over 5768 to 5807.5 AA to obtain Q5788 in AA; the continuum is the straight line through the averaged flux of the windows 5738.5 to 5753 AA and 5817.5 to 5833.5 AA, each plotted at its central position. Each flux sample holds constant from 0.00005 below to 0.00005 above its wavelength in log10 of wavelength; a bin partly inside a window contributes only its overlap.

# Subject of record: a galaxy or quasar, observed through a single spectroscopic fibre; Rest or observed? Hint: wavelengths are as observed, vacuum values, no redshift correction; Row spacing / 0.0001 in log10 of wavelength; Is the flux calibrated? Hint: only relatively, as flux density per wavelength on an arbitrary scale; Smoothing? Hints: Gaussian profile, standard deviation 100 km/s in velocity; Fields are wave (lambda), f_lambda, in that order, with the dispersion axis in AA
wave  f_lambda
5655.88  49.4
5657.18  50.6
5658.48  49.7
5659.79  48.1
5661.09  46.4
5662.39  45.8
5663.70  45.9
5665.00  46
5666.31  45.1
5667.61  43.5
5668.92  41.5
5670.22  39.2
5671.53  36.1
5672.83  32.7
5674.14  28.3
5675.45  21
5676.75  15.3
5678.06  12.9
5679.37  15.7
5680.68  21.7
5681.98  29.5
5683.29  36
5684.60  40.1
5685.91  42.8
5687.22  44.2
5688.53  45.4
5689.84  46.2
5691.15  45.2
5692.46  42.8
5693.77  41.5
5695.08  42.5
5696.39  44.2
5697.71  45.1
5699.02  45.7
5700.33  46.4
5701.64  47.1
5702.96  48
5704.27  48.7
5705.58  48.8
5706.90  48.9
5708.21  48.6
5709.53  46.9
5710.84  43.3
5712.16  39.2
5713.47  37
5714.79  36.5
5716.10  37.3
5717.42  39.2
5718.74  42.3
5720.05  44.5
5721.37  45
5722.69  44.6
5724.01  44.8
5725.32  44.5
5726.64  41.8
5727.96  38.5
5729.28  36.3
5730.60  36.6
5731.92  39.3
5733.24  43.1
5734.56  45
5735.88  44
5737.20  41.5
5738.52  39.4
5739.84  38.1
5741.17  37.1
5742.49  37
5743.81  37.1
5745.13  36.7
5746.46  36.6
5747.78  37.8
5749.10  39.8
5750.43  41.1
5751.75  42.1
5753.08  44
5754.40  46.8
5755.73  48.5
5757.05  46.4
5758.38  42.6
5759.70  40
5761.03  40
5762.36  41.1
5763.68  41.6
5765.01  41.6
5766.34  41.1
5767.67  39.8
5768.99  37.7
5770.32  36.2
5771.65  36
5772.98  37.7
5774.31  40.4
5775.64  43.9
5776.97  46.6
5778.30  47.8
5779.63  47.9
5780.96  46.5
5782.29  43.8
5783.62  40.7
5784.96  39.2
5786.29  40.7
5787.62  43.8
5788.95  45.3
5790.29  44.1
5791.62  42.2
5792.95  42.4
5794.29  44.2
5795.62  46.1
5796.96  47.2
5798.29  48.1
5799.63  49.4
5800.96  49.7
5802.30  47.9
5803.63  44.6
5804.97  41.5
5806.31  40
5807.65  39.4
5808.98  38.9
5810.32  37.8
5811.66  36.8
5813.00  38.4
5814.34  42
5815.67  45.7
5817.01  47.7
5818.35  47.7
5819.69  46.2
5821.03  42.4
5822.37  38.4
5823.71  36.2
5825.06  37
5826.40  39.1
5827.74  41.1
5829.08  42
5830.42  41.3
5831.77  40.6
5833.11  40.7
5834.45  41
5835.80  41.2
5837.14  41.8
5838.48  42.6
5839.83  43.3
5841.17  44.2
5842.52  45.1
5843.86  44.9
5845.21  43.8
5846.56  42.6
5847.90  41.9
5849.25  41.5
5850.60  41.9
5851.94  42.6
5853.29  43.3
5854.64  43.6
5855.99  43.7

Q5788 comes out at -3.4 AA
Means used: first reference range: 38.6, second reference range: 41.1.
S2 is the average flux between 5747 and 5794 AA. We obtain 42.2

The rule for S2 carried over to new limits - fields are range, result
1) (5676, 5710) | 39.9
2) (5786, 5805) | 45.4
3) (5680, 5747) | 41.6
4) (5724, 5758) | 40.9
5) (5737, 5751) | 38.2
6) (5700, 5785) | 42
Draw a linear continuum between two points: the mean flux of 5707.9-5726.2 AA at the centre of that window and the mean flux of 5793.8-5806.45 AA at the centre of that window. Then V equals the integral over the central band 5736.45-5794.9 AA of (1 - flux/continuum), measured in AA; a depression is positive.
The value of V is 4.0 AA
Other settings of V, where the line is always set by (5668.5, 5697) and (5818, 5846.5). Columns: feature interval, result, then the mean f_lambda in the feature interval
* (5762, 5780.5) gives -1.2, 41.5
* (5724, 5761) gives -3.2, 40.9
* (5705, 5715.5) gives -2.2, 43.6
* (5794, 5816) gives -1.5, 43.4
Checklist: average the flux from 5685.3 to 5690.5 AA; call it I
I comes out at 44.7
